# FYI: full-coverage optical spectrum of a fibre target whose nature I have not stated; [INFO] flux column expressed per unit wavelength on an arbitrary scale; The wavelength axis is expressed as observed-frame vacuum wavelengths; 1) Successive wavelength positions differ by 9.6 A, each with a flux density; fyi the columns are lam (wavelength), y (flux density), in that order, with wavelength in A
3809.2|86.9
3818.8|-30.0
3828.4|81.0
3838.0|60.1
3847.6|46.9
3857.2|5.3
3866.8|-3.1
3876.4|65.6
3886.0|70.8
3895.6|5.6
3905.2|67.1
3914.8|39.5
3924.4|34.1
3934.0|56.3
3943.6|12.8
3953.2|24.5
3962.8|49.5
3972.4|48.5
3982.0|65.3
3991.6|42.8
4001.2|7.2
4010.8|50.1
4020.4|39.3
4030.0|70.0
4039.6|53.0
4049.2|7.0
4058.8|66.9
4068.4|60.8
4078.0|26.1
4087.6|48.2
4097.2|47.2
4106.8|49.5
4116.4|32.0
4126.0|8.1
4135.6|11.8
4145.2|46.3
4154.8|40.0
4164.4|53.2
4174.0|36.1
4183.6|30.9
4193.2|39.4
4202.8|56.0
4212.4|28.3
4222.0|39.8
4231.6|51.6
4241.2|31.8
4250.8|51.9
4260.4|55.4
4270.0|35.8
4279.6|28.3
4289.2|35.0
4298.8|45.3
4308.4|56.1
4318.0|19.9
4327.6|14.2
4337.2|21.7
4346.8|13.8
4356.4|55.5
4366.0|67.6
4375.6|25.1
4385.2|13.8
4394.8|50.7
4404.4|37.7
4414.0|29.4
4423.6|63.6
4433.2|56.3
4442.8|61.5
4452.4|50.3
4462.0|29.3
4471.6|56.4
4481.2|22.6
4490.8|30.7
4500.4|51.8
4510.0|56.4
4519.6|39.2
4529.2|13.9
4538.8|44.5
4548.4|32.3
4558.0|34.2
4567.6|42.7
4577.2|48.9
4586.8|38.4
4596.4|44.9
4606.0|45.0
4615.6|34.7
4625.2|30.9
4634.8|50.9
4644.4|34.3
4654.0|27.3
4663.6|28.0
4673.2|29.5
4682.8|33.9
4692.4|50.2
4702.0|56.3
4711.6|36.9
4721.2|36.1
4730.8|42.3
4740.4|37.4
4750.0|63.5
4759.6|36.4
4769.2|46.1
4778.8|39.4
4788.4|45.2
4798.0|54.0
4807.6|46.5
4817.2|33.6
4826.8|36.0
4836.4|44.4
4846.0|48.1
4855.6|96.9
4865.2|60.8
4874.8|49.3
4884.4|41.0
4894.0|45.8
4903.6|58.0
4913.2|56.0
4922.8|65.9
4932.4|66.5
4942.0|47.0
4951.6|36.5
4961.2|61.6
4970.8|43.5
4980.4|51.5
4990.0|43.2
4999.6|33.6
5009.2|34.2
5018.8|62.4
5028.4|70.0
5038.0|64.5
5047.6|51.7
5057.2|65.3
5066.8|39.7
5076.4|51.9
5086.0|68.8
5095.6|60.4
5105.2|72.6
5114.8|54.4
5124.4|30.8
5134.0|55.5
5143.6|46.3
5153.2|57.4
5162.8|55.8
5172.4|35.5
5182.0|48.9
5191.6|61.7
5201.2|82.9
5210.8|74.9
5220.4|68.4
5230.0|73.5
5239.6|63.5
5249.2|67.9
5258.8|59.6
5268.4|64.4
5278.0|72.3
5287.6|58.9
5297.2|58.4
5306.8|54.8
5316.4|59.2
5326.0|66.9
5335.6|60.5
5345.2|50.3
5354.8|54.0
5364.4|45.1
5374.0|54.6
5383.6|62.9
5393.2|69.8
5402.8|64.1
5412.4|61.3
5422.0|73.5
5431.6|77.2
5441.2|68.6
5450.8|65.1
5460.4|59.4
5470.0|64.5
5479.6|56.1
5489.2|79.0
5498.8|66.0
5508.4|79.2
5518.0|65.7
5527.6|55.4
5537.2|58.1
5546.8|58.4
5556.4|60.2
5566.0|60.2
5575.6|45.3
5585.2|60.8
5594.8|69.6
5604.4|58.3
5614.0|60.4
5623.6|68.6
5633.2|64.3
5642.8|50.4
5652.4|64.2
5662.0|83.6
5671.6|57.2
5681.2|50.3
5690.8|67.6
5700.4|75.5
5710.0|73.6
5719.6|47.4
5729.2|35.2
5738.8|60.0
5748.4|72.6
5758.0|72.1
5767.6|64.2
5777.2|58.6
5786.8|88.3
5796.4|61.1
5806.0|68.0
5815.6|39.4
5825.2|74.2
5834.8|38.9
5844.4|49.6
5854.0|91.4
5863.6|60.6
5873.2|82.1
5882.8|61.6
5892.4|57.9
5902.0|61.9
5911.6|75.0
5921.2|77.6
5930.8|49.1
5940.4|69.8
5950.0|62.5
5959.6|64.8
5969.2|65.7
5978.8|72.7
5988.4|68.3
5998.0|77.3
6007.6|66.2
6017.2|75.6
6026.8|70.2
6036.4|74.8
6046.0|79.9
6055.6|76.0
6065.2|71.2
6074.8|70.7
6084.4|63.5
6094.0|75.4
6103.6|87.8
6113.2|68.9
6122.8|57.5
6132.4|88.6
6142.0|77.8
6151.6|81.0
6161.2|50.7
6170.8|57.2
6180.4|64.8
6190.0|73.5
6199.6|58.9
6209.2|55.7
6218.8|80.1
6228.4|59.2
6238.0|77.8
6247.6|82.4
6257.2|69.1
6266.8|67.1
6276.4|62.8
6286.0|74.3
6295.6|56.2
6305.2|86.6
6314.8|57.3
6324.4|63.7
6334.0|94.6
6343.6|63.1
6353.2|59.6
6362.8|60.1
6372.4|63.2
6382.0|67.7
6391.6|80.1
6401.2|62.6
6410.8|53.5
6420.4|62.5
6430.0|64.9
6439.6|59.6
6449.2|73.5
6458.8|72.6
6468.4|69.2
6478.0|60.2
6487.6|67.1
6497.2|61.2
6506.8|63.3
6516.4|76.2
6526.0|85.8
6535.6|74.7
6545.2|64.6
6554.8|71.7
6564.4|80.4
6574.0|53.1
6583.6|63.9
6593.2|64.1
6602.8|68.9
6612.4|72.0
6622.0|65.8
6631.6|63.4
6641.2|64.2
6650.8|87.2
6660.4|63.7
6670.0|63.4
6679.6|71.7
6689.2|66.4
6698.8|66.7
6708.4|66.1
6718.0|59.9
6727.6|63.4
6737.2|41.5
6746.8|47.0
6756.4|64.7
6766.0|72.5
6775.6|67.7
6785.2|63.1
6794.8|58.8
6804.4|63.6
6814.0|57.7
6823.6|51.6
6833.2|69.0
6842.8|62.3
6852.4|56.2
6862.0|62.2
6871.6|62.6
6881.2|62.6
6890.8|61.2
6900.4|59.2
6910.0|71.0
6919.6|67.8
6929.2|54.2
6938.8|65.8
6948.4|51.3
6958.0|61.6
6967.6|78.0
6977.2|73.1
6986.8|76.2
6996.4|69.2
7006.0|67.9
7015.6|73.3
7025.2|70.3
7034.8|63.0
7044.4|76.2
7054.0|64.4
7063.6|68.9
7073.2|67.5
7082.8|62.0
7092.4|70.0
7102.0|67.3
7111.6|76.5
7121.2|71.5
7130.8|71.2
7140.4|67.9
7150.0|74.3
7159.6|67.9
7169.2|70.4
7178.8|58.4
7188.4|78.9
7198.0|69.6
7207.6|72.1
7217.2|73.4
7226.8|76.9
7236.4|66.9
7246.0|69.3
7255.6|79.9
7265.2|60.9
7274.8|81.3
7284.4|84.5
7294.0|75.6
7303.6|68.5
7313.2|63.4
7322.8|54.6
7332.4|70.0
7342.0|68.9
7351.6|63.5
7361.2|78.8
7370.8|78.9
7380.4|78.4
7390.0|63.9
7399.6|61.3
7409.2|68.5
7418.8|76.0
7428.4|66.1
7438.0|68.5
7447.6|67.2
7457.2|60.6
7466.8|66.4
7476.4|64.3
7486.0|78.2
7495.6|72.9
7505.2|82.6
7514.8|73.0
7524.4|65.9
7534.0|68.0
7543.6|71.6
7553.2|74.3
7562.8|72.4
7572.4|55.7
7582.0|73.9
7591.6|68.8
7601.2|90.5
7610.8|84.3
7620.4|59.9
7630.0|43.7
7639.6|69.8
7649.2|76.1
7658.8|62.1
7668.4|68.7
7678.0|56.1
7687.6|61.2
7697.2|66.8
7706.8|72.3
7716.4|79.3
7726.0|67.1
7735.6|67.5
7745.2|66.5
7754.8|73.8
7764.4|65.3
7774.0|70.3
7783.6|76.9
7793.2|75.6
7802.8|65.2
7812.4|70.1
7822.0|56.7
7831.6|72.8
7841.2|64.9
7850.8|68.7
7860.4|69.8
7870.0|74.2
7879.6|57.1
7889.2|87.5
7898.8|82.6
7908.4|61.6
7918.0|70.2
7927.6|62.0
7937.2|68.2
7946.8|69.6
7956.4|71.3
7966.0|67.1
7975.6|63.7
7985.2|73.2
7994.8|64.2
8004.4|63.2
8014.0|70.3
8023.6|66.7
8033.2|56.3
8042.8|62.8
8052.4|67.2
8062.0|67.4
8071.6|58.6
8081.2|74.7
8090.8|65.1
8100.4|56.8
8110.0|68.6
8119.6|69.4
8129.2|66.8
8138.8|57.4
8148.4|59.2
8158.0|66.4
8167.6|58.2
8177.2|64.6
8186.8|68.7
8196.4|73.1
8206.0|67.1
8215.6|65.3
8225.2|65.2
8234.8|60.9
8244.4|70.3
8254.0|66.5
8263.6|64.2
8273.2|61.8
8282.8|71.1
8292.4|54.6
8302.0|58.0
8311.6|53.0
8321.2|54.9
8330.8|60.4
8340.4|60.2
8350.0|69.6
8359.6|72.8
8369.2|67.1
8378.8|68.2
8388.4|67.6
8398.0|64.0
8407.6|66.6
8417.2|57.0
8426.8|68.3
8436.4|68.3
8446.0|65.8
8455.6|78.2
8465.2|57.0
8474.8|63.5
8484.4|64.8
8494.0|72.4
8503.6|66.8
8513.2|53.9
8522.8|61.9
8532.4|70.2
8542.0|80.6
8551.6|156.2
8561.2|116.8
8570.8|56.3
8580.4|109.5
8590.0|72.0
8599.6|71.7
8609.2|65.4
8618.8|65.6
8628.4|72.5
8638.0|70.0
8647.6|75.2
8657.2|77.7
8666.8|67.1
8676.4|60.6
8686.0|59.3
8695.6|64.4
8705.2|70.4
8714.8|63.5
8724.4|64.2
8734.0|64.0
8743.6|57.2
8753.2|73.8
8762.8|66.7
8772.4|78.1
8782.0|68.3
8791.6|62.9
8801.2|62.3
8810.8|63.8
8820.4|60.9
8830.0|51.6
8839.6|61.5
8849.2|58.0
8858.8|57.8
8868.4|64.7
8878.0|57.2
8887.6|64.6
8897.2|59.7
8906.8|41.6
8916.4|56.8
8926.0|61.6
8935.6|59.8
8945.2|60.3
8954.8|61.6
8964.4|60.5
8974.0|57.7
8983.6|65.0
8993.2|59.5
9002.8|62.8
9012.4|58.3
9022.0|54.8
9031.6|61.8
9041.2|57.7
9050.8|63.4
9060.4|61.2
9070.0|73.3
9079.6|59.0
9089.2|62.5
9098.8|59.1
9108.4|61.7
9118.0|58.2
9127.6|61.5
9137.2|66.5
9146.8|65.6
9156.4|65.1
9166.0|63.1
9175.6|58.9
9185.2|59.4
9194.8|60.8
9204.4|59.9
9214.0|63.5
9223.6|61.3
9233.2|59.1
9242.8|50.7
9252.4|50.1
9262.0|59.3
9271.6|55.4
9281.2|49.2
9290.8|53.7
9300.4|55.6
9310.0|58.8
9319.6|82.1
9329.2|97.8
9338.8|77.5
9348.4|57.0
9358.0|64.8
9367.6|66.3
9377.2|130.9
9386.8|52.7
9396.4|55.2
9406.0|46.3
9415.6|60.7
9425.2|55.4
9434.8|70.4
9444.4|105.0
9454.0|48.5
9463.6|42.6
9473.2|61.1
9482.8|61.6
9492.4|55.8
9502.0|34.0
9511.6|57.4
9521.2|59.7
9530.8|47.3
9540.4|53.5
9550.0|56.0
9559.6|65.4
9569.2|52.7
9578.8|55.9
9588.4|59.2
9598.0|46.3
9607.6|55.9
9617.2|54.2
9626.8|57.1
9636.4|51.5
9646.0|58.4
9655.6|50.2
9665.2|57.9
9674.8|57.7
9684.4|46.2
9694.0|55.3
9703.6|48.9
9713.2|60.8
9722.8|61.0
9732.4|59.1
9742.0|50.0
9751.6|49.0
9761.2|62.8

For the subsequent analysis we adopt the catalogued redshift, 0.30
